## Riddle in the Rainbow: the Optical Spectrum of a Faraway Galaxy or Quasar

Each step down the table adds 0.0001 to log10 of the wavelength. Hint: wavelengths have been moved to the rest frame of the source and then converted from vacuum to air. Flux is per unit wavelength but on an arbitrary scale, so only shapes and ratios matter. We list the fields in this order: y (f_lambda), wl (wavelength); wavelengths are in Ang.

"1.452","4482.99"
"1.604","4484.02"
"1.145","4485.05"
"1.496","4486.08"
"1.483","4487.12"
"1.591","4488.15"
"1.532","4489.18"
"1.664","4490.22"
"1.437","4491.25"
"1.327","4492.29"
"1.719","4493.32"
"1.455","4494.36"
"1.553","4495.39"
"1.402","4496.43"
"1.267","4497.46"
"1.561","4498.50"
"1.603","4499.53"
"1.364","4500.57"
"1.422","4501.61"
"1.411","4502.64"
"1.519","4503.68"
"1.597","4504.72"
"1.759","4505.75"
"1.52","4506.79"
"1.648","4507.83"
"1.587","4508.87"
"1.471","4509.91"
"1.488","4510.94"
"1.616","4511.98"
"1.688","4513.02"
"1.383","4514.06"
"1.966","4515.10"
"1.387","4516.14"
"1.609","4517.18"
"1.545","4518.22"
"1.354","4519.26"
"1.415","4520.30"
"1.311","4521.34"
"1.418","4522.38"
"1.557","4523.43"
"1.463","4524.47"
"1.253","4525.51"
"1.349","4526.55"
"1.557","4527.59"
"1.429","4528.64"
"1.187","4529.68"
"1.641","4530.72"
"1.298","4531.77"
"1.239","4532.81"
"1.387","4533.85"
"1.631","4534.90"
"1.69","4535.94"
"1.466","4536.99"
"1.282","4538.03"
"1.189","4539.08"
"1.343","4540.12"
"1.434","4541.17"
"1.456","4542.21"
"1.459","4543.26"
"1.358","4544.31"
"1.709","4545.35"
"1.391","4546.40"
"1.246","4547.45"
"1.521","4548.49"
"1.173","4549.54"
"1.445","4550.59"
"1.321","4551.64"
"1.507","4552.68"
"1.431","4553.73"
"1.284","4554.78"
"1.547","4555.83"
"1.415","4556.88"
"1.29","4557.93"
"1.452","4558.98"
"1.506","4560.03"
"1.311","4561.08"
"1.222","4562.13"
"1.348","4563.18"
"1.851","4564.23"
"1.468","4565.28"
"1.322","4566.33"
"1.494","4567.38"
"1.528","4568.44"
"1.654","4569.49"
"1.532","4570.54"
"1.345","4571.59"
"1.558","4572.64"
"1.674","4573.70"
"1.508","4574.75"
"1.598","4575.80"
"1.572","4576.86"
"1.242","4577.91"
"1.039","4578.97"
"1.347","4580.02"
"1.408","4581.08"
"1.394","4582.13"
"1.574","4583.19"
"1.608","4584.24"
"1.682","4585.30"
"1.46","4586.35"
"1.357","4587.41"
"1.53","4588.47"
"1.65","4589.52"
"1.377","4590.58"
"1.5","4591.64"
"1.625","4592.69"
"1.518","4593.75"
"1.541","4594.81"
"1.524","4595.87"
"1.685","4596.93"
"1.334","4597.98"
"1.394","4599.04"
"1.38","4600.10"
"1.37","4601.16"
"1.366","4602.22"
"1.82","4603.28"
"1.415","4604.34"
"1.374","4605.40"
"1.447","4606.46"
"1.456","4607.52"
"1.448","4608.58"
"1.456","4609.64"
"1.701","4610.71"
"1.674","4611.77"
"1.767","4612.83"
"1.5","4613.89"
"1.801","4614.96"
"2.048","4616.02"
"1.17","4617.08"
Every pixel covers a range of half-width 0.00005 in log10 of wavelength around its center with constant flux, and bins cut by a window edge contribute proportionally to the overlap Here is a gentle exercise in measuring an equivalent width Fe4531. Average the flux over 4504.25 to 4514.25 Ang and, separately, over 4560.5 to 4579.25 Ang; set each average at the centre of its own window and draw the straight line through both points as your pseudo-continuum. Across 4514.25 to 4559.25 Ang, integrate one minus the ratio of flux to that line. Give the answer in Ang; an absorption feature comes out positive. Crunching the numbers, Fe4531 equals 3.00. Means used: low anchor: 1.58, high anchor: 1.46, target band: 1.43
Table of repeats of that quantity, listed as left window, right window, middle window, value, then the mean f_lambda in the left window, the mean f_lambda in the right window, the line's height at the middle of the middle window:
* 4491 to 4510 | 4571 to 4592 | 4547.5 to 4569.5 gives 0.9 Ang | 1.51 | 1.47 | 1.48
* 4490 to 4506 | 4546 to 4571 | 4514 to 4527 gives 0.1 Ang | 1.5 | 1.43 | 1.47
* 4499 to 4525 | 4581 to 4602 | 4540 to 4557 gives 1.1 Ang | 1.52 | 1.5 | 1.51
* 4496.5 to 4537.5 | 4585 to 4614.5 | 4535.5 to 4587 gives 2.0 Ang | 1.49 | 1.51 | 1.5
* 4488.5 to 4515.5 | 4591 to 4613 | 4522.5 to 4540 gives 1.3 Ang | 1.54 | 1.51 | 1.53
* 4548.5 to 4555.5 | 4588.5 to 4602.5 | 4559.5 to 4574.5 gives -0.8 Ang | 1.38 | 1.49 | 1.41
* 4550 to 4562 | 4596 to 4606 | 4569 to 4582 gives -0.2 Ang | 1.4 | 1.46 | 1.43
